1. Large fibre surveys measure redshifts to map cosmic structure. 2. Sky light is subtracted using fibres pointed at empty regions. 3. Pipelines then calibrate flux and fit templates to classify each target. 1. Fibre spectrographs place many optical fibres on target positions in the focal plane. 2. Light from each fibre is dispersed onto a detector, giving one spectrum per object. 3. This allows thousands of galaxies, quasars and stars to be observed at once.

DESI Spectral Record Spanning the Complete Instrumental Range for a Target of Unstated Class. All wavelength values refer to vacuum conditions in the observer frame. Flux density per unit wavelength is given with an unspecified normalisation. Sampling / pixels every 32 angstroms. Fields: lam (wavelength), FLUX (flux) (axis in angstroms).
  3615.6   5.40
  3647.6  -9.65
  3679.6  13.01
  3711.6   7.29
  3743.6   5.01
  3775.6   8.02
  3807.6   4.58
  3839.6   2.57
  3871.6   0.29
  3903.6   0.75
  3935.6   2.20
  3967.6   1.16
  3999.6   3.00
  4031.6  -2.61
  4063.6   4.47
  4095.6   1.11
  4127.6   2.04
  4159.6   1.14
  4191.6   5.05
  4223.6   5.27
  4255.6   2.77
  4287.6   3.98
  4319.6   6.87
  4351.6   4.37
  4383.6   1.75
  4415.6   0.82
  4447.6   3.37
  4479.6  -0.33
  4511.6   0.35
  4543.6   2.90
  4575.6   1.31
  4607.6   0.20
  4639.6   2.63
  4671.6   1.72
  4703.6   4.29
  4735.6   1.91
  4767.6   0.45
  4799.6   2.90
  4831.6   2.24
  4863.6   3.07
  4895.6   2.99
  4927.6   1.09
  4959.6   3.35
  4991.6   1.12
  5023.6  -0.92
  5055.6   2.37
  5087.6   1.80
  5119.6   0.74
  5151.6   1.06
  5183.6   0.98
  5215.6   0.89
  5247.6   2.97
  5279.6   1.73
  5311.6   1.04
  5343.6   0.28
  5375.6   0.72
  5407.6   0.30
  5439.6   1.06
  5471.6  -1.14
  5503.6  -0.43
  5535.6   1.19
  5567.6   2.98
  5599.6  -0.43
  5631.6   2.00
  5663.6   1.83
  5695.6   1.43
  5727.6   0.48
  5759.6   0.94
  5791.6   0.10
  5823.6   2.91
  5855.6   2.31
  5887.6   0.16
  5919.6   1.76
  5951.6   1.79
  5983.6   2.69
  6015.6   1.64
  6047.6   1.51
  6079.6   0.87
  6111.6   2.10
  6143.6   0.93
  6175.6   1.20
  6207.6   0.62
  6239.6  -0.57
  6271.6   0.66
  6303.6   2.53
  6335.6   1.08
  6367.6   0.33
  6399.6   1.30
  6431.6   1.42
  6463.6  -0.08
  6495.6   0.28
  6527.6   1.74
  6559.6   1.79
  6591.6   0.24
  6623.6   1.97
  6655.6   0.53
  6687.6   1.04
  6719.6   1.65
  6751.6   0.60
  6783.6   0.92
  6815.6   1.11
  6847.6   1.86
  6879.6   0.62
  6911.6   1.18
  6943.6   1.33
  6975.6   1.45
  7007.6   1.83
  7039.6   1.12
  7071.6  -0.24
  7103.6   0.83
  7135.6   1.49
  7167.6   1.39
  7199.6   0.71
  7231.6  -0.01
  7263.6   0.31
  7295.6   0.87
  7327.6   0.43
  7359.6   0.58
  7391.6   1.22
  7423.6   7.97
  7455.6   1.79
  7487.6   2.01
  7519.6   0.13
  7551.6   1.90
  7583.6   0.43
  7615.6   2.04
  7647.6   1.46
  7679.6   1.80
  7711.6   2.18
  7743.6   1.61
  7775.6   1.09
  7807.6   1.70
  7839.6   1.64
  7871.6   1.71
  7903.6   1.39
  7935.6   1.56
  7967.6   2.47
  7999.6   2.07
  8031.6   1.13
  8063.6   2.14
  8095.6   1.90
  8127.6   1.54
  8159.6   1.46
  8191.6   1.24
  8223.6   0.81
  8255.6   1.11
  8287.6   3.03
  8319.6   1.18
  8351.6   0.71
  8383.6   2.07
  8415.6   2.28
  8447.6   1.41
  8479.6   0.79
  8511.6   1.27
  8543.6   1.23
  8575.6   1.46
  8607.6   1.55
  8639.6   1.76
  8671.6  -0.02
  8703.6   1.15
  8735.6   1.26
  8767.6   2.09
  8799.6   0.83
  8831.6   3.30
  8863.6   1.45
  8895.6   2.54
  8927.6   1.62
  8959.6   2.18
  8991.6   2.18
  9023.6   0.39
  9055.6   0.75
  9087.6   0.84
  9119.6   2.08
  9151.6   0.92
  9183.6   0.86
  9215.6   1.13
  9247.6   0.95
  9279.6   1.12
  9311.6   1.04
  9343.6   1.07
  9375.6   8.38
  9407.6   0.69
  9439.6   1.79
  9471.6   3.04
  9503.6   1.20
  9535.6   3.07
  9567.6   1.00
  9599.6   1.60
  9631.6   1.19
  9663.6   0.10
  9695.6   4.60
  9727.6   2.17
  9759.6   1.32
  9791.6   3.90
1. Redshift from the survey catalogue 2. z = 0.993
